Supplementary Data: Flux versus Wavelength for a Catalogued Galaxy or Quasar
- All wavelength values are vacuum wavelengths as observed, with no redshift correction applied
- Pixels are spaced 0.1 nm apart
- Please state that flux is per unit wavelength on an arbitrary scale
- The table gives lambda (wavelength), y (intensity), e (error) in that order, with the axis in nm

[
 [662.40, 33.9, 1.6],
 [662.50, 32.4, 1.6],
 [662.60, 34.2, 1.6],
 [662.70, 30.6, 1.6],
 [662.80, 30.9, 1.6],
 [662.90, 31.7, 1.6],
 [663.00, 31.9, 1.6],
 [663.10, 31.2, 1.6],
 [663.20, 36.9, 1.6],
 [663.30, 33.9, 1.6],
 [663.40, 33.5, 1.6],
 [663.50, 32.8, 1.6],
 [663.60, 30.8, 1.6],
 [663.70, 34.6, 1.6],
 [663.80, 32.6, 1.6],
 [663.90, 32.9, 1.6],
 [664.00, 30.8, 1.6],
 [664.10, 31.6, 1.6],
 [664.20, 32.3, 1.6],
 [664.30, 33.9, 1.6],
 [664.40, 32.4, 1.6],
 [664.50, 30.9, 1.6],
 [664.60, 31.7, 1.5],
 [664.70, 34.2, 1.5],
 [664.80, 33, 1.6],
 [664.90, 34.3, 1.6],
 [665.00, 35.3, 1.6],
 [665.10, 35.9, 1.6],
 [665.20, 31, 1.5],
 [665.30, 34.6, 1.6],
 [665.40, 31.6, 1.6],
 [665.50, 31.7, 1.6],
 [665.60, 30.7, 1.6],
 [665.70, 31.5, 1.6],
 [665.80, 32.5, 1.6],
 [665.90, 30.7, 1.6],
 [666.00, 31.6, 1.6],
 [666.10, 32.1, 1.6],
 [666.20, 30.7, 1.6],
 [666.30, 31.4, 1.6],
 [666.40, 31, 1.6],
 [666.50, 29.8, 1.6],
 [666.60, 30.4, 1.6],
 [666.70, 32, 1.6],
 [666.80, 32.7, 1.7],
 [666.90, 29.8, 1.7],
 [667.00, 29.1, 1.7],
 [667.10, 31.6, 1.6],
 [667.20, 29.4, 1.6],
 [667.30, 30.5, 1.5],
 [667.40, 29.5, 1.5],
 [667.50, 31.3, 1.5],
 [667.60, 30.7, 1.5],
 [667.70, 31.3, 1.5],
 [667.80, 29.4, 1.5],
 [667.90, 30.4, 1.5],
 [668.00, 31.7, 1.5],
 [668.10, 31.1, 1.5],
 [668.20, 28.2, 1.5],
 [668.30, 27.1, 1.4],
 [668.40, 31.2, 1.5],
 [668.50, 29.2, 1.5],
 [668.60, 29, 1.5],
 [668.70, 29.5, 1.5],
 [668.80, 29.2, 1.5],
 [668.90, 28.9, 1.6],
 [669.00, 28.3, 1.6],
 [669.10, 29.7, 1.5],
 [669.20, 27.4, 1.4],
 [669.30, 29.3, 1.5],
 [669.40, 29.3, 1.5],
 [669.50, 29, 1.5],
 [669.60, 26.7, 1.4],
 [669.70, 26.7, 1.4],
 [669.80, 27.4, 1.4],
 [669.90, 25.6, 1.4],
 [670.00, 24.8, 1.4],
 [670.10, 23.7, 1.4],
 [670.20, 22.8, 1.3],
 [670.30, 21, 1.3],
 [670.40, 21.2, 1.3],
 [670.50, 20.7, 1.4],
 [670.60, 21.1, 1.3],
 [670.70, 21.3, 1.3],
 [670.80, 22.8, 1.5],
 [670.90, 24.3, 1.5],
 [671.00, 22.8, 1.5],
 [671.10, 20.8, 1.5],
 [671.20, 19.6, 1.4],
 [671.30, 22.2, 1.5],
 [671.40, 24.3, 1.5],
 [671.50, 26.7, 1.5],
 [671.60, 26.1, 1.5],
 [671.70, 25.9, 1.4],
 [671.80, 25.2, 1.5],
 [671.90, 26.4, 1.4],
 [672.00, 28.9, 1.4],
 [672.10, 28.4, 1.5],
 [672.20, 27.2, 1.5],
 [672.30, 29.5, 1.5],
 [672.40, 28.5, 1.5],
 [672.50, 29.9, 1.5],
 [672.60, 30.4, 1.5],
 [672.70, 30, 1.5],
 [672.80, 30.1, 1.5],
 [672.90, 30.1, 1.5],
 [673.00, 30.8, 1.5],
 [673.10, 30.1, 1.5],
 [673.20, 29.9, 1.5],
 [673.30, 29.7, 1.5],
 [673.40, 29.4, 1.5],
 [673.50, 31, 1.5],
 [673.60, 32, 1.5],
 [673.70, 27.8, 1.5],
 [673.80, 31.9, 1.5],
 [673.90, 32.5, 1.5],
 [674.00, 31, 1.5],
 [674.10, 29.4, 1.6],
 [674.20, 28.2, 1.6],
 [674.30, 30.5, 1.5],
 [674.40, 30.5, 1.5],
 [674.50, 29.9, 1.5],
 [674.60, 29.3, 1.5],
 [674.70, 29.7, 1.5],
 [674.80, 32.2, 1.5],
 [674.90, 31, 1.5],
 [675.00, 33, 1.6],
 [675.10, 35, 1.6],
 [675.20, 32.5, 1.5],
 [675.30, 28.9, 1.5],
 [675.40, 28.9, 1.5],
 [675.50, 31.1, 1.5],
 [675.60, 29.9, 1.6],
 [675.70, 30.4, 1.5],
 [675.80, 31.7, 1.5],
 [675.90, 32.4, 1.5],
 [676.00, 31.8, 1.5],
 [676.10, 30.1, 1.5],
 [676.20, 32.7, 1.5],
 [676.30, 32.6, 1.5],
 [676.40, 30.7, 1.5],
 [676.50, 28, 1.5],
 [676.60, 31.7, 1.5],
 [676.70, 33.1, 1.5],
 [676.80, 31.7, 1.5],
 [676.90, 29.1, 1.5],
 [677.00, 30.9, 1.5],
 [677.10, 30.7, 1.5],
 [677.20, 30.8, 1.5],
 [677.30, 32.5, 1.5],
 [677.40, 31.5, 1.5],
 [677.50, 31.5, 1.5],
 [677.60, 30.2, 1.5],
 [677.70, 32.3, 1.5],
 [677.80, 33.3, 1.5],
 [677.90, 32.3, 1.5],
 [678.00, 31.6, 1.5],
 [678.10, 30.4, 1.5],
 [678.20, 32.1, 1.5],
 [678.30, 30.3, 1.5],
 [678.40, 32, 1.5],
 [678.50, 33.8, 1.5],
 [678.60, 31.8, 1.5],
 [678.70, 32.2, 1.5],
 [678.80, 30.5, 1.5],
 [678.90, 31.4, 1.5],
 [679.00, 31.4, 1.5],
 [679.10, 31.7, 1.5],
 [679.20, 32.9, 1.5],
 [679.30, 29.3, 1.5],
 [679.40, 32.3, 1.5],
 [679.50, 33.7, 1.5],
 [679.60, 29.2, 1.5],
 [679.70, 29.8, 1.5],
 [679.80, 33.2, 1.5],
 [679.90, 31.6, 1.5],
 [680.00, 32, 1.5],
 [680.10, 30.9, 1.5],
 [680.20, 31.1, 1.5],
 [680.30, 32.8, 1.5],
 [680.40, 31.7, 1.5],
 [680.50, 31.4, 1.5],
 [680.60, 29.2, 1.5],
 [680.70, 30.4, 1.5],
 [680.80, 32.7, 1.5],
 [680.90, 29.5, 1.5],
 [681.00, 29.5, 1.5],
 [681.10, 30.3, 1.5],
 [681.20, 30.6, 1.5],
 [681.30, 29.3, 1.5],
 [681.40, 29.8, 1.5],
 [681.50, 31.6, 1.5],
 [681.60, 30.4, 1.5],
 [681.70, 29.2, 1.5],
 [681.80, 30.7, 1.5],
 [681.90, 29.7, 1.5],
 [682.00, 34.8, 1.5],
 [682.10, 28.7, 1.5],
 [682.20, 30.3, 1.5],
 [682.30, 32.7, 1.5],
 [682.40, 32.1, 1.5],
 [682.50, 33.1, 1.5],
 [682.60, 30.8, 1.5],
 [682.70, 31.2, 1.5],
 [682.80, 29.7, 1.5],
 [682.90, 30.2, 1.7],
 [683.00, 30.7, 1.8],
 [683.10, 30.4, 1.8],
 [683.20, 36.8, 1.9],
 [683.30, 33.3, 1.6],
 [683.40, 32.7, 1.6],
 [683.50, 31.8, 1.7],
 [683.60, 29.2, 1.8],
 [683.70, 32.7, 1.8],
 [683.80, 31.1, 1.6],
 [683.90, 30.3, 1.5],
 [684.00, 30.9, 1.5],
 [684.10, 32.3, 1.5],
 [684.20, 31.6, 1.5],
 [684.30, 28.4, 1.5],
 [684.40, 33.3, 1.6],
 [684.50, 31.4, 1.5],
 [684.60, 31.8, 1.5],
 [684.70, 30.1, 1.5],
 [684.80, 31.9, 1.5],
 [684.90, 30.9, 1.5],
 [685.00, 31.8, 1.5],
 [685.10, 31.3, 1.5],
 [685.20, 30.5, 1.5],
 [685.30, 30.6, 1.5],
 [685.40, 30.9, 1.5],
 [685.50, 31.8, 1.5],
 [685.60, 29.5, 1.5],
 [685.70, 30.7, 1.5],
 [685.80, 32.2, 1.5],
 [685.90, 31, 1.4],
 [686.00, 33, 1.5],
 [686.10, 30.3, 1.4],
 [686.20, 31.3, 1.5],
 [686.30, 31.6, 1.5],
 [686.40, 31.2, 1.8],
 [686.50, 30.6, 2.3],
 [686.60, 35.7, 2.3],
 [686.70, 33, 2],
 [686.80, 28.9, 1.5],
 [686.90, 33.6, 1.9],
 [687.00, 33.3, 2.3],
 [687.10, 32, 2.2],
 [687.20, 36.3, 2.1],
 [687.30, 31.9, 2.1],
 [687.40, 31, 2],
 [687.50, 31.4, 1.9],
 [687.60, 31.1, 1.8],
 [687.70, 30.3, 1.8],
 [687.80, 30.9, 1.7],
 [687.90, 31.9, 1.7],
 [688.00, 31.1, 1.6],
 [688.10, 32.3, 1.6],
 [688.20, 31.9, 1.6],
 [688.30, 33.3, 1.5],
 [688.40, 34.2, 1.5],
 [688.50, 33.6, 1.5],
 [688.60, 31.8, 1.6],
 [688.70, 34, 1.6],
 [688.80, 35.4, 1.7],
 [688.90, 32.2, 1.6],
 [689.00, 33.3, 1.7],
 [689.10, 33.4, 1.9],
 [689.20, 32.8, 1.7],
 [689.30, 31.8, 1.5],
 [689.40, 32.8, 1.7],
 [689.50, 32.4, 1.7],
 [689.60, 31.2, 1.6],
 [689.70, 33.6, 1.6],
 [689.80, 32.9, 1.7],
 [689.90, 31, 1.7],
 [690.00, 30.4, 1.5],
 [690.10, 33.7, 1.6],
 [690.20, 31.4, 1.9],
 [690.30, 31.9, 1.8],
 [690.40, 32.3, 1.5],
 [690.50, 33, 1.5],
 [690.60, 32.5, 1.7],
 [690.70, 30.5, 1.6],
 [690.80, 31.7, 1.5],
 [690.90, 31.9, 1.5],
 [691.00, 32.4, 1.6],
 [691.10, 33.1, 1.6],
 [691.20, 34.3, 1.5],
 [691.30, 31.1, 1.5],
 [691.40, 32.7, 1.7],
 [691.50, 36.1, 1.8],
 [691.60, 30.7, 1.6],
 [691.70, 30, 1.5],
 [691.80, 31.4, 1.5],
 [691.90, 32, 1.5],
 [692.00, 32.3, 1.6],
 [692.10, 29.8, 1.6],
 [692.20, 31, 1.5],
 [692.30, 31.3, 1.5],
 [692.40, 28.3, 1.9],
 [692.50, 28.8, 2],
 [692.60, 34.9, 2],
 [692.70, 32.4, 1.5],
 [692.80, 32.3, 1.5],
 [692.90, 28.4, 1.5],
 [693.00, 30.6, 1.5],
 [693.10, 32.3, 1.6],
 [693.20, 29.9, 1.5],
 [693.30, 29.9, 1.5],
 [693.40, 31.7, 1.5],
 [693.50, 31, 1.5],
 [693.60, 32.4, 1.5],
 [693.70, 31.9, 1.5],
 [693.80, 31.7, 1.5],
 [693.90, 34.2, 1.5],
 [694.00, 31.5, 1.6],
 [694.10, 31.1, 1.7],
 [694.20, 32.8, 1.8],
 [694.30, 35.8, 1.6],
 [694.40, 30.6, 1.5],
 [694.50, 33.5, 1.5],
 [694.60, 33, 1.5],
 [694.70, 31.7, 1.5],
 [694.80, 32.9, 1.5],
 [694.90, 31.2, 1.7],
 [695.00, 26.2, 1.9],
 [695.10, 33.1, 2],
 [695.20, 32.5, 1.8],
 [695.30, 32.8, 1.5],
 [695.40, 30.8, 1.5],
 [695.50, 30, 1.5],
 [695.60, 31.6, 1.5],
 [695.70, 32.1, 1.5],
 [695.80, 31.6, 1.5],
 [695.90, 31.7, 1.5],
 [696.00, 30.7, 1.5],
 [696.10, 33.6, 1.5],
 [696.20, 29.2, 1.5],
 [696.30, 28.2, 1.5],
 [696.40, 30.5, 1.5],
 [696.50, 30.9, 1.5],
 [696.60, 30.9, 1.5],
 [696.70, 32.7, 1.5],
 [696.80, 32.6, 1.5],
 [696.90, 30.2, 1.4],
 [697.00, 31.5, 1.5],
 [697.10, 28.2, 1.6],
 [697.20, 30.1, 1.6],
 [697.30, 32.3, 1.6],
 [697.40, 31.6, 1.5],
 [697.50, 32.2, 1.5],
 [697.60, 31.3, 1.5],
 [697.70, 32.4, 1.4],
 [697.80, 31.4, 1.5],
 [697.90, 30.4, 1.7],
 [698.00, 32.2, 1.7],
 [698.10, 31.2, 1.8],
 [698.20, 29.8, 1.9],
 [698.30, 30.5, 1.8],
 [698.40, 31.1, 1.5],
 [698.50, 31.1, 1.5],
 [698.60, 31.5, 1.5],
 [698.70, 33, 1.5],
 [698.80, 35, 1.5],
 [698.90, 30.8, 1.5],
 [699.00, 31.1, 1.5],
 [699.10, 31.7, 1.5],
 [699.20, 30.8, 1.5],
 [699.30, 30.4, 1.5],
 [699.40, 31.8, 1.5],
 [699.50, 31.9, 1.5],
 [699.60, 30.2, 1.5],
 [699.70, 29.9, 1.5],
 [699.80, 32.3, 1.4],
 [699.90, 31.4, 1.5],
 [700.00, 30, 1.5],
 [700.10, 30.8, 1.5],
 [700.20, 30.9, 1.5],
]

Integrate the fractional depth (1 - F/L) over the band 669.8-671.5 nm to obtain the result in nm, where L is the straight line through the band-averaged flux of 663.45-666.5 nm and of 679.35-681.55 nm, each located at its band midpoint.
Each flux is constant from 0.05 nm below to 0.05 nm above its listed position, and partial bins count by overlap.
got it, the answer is 0.49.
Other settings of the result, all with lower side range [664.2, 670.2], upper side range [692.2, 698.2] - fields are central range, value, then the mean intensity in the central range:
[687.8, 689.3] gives -0.08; 32.8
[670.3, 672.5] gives 0.43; 24.5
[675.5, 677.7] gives -0.03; 31.2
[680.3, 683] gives 0.01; 30.8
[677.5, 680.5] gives -0.08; 31.6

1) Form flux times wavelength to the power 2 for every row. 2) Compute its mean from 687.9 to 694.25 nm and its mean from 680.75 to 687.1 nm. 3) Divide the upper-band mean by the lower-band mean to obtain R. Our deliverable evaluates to 1.0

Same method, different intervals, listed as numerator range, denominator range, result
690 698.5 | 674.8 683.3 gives 1.05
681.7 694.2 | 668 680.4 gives 1.13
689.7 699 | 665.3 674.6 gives 1.19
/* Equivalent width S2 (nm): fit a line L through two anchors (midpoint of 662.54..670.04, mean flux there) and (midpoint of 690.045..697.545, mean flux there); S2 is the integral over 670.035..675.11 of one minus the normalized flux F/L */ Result 0.59 nm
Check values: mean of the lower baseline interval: 31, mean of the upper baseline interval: 31.6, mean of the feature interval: 27.5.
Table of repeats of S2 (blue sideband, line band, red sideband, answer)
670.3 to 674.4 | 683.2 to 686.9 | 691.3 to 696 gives -0.207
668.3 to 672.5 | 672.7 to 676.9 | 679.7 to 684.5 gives -0.427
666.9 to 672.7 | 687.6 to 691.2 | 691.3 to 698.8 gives -0.223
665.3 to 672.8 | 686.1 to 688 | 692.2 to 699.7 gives -0.103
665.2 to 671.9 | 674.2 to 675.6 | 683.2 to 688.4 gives -0.069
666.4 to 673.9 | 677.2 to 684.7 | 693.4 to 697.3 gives -0.480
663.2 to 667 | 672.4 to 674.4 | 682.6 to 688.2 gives 0.110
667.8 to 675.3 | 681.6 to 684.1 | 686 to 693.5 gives -0.074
